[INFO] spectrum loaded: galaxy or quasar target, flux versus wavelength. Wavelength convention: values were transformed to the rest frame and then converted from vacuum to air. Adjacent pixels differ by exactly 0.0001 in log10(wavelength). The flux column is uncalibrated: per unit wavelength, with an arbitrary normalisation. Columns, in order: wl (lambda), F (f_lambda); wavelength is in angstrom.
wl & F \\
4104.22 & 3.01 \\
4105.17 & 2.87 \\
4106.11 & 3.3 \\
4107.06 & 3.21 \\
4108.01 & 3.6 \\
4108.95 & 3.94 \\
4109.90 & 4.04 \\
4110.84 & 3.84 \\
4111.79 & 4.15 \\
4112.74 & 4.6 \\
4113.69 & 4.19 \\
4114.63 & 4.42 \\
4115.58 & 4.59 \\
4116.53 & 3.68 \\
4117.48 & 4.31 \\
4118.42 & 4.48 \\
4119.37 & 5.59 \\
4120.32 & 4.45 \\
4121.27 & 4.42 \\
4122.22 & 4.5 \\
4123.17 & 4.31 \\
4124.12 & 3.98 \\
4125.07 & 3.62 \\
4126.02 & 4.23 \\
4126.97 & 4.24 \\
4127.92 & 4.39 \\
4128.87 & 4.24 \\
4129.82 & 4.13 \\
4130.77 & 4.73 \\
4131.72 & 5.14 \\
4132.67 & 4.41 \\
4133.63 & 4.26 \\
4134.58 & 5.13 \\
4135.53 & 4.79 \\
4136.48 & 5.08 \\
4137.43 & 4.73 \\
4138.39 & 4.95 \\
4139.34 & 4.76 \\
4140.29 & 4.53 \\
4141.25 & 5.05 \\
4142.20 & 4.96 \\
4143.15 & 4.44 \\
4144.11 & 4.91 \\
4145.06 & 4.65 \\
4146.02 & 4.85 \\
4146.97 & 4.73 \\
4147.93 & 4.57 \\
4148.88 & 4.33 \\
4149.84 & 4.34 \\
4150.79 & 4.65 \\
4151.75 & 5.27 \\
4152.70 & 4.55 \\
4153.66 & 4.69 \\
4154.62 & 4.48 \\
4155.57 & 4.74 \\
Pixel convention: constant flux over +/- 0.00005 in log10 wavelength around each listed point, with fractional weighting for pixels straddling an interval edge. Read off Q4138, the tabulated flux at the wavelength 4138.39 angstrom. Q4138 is 4.95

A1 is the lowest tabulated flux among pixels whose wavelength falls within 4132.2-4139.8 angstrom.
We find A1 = 4.26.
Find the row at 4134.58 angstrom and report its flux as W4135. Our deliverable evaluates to 5.13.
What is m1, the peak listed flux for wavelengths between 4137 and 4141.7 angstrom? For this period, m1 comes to 5.05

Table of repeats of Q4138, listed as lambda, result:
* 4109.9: 4.04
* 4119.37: 5.59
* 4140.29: 4.53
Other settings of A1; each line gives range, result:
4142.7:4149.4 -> 4.33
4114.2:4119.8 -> 3.68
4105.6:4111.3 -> 3.21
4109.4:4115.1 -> 3.84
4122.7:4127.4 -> 3.62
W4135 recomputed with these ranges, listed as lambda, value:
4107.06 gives 3.21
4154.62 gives 4.48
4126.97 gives 4.24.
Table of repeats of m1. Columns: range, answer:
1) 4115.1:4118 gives 4.59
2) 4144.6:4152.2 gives 5.27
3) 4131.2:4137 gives 5.14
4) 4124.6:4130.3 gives 4.39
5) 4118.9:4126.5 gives 5.59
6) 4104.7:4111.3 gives 4.04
